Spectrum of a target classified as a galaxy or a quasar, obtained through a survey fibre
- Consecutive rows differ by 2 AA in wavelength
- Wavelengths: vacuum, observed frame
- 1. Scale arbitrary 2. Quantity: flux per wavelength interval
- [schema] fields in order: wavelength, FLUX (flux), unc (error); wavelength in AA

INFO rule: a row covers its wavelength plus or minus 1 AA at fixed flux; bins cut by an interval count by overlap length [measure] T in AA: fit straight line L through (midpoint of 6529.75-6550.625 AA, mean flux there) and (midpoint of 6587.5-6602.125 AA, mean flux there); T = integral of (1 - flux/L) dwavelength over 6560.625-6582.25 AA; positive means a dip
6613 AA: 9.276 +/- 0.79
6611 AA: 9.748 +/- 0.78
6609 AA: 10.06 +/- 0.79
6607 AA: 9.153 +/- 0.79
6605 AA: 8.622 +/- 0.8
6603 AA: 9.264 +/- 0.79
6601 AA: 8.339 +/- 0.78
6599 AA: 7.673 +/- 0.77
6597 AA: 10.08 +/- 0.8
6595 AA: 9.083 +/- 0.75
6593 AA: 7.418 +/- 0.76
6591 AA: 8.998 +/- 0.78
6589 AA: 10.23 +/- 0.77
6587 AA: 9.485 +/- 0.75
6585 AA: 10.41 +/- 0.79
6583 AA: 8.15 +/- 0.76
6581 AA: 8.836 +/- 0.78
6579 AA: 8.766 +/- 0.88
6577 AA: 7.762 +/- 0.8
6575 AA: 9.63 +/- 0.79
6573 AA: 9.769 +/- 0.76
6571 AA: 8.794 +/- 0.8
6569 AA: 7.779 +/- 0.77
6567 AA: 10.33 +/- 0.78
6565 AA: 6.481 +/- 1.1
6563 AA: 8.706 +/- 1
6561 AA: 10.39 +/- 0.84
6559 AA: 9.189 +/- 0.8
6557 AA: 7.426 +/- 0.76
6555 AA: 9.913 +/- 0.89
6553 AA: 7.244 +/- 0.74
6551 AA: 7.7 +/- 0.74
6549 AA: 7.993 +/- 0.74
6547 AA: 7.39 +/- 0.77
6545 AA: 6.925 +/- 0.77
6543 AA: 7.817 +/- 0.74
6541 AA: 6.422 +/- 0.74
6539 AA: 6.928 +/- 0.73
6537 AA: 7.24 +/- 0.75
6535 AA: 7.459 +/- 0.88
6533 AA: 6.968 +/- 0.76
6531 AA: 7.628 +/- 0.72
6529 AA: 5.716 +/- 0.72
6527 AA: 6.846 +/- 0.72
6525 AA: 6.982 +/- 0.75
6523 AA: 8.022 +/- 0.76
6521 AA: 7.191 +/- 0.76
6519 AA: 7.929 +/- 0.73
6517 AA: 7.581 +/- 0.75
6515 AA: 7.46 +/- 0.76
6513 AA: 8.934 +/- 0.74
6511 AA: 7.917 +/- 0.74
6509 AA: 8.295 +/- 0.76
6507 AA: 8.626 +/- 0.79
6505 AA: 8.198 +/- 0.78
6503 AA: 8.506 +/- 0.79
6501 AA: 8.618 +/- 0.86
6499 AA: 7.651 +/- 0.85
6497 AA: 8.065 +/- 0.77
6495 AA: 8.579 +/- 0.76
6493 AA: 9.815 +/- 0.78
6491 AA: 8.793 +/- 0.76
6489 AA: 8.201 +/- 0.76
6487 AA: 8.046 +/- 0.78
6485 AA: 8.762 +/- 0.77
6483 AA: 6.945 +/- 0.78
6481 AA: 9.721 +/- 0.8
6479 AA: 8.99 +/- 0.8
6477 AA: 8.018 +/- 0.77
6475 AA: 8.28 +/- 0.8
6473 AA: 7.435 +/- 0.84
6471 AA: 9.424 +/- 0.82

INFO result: -1.6 AA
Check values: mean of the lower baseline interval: 7.27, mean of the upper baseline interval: 8.86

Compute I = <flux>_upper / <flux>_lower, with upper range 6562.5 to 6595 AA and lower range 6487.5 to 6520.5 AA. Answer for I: 1.1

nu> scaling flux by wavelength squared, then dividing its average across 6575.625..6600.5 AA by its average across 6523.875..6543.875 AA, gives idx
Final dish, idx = 1.29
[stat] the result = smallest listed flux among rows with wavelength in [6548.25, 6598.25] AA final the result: 6.481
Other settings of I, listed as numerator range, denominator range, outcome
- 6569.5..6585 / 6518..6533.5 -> 1.24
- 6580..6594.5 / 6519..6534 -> 1.28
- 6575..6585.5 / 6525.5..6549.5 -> 1.24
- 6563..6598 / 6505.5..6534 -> 1.18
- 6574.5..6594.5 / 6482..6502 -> 1.07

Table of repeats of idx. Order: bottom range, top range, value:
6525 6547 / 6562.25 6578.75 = 1.25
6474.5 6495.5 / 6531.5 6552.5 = 0.87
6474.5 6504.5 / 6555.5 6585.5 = 1.07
